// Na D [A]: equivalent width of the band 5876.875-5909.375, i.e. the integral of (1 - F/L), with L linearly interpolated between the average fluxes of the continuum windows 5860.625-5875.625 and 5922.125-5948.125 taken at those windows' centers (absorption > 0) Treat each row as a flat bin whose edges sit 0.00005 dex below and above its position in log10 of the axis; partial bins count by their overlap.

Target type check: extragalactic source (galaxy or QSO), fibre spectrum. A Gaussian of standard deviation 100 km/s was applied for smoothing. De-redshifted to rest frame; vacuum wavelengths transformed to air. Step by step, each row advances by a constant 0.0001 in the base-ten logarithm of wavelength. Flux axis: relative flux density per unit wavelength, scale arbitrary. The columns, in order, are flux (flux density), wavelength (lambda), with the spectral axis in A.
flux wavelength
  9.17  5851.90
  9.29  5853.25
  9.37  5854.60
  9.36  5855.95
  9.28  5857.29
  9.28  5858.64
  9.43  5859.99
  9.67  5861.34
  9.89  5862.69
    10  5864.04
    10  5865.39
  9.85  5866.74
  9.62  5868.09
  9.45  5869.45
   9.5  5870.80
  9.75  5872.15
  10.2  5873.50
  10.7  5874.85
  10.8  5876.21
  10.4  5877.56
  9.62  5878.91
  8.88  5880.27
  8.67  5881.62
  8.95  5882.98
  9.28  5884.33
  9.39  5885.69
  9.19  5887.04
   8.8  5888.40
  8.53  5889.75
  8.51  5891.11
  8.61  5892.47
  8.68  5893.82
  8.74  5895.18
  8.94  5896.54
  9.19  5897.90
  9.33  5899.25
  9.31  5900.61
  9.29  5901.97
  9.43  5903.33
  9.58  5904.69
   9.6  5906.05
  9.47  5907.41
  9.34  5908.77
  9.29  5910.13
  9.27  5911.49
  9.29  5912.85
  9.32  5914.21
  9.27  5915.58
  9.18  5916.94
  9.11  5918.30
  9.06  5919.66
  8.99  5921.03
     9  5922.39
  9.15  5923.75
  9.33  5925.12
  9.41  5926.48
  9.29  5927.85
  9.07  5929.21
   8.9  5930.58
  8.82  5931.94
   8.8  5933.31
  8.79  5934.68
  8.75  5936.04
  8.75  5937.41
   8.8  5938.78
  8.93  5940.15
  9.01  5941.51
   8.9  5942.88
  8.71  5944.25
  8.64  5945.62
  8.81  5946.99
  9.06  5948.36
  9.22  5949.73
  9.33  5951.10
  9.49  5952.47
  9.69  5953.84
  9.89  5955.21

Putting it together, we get 1.3 A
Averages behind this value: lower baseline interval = 9.88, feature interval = 9.16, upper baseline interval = 8.94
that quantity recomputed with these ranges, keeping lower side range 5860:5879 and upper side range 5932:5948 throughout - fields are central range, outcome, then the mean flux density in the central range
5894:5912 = 0.3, 9.27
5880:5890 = 0.7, 8.99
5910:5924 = 0.0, 9.17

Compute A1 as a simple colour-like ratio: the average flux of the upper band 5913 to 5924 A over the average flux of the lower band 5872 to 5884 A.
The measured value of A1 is 0.94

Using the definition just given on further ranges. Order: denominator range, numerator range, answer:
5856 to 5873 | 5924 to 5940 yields 0.93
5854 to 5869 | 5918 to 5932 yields 0.95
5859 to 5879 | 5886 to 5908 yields 0.91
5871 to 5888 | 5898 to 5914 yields 0.97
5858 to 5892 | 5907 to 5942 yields 0.95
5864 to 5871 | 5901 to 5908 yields 0.97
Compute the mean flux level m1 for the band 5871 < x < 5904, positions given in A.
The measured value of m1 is 9.3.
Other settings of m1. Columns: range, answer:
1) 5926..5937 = 8.96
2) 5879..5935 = 9.11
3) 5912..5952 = 9.03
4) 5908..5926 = 9.21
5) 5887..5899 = 8.8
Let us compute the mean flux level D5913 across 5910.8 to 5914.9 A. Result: 9.28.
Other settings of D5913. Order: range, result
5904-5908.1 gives 9.55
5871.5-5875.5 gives 10.2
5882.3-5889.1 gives 9.13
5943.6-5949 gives 8.8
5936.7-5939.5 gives 8.75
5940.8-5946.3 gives 8.82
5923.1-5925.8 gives 9.23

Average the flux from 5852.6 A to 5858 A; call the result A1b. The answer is 9.33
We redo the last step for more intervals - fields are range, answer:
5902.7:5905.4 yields 9.5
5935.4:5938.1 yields 8.73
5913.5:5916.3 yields 9.28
